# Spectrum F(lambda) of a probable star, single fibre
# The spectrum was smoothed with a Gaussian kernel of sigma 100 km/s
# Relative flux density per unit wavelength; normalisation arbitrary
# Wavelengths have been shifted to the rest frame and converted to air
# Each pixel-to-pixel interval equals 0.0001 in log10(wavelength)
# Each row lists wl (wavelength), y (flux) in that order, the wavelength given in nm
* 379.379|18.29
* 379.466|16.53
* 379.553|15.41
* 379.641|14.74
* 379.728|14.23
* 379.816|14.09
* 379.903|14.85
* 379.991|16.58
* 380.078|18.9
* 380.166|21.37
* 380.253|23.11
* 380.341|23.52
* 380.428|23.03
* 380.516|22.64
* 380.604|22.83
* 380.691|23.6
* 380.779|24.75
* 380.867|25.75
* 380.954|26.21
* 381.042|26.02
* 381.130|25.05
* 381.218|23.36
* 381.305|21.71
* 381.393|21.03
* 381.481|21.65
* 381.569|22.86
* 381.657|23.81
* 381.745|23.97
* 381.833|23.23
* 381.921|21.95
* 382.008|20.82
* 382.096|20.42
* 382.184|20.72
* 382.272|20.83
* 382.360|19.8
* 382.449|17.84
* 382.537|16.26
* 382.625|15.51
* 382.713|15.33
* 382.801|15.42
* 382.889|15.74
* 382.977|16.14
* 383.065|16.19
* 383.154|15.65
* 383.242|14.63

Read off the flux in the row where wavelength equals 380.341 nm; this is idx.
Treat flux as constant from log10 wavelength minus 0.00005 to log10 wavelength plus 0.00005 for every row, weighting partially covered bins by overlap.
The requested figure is 23.52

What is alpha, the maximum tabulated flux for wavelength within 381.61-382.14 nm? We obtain 23.97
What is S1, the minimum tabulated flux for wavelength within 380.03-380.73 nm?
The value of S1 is 18.9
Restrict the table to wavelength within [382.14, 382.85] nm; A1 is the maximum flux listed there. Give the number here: 20.83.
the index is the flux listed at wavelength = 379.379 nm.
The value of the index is 18.29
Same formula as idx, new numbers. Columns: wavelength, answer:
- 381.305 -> 21.71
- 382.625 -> 15.51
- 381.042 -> 26.02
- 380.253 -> 23.11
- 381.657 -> 23.81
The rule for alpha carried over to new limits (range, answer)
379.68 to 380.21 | 21.37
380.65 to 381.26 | 26.21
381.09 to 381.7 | 25.05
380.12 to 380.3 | 23.11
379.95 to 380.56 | 23.52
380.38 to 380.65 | 23.03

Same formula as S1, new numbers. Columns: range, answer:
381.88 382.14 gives 20.42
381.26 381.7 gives 21.03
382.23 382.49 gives 17.84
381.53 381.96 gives 21.95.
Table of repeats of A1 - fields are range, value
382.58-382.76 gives 15.51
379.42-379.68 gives 16.53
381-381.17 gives 26.02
